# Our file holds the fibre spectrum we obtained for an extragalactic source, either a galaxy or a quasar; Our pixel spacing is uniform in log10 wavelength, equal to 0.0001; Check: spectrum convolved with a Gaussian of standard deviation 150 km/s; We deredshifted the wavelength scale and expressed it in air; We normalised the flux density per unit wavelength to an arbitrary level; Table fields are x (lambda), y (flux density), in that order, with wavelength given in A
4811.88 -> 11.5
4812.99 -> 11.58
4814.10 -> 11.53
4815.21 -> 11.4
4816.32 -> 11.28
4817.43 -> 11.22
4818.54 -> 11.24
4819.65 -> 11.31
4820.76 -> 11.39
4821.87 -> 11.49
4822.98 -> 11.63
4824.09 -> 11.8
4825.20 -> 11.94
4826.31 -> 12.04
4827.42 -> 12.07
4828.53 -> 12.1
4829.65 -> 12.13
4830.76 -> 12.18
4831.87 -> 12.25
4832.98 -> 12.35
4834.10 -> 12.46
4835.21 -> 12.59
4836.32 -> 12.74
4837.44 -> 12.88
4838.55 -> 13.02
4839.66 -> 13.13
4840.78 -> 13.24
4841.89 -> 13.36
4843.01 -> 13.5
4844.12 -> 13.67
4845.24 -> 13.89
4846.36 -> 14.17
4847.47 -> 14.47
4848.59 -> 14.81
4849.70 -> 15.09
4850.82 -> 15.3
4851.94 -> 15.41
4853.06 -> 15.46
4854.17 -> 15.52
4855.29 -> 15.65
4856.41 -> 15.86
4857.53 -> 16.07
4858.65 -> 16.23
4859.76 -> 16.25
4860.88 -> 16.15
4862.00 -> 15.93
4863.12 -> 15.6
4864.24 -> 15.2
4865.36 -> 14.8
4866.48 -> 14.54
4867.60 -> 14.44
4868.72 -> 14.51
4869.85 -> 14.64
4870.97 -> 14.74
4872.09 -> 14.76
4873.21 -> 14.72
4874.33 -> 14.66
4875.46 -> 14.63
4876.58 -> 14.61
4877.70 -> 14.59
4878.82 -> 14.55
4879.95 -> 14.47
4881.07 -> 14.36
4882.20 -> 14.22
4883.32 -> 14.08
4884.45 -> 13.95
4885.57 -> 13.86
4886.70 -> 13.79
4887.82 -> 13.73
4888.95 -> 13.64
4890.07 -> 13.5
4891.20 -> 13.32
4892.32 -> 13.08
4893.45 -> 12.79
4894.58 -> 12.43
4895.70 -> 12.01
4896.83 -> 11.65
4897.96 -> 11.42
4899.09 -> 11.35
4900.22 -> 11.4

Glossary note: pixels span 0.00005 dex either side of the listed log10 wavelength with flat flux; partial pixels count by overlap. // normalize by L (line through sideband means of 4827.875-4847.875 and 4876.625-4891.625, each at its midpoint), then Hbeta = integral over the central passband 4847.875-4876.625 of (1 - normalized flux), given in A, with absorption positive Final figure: -3.6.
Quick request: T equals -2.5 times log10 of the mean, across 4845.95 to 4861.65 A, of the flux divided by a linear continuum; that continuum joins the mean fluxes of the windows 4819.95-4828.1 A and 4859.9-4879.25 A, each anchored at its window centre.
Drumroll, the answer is -0.123 mag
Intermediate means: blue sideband 11.8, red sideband 14.9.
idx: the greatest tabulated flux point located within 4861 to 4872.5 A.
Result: 15.93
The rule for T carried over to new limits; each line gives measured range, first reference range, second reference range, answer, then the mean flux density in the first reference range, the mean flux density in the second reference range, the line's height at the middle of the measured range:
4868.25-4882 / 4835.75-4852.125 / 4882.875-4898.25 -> -0.09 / 13.9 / 13.1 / 13.4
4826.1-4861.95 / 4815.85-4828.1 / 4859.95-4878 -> -0.06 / 11.6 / 14.9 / 13.2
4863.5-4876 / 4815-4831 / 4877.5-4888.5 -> -0.09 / 11.7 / 14.1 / 13.6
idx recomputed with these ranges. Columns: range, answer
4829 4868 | 16.25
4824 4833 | 12.35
